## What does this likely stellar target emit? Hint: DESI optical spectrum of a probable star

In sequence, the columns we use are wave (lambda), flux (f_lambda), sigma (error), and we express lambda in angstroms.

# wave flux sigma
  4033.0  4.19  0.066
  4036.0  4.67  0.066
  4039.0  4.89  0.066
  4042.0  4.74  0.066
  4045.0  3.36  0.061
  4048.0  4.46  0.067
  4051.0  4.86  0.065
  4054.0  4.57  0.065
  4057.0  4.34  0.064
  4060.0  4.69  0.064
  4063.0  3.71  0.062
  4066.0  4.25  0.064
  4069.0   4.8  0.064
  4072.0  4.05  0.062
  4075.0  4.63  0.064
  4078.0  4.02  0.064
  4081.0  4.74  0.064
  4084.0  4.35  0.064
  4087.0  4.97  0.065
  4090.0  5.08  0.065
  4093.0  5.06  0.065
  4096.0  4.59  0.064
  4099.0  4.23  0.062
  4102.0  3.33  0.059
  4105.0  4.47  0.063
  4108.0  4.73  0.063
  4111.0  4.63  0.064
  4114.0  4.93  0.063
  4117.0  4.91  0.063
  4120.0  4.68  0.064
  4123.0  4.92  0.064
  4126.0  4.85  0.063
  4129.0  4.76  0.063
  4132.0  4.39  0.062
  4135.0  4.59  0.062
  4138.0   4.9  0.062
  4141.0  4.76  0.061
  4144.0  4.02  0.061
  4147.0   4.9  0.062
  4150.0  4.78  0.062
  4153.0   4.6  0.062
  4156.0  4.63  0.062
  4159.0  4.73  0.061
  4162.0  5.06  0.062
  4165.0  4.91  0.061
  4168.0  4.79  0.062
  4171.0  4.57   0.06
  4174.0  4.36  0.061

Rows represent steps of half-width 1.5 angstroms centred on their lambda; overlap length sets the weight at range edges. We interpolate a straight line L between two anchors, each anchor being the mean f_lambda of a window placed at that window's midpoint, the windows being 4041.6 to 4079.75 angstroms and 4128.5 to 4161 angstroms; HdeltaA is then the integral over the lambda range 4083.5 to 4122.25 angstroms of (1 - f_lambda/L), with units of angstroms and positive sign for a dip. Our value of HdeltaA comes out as -1.2 angstroms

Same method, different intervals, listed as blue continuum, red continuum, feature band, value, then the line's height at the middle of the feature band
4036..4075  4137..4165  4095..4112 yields 0.9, 4.57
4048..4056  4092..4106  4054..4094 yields -0.3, 4.49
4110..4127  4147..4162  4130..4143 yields 0.4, 4.78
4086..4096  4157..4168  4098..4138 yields 2.8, 4.94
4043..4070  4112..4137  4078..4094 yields -0.8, 4.52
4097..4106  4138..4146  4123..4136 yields -1.0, 4.36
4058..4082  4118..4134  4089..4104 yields 0.3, 4.53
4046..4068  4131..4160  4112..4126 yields -0.9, 4.56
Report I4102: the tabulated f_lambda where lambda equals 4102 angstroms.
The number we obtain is 3.33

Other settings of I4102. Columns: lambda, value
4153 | 4.6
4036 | 4.67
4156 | 4.63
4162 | 5.06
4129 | 4.76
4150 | 4.78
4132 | 4.39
